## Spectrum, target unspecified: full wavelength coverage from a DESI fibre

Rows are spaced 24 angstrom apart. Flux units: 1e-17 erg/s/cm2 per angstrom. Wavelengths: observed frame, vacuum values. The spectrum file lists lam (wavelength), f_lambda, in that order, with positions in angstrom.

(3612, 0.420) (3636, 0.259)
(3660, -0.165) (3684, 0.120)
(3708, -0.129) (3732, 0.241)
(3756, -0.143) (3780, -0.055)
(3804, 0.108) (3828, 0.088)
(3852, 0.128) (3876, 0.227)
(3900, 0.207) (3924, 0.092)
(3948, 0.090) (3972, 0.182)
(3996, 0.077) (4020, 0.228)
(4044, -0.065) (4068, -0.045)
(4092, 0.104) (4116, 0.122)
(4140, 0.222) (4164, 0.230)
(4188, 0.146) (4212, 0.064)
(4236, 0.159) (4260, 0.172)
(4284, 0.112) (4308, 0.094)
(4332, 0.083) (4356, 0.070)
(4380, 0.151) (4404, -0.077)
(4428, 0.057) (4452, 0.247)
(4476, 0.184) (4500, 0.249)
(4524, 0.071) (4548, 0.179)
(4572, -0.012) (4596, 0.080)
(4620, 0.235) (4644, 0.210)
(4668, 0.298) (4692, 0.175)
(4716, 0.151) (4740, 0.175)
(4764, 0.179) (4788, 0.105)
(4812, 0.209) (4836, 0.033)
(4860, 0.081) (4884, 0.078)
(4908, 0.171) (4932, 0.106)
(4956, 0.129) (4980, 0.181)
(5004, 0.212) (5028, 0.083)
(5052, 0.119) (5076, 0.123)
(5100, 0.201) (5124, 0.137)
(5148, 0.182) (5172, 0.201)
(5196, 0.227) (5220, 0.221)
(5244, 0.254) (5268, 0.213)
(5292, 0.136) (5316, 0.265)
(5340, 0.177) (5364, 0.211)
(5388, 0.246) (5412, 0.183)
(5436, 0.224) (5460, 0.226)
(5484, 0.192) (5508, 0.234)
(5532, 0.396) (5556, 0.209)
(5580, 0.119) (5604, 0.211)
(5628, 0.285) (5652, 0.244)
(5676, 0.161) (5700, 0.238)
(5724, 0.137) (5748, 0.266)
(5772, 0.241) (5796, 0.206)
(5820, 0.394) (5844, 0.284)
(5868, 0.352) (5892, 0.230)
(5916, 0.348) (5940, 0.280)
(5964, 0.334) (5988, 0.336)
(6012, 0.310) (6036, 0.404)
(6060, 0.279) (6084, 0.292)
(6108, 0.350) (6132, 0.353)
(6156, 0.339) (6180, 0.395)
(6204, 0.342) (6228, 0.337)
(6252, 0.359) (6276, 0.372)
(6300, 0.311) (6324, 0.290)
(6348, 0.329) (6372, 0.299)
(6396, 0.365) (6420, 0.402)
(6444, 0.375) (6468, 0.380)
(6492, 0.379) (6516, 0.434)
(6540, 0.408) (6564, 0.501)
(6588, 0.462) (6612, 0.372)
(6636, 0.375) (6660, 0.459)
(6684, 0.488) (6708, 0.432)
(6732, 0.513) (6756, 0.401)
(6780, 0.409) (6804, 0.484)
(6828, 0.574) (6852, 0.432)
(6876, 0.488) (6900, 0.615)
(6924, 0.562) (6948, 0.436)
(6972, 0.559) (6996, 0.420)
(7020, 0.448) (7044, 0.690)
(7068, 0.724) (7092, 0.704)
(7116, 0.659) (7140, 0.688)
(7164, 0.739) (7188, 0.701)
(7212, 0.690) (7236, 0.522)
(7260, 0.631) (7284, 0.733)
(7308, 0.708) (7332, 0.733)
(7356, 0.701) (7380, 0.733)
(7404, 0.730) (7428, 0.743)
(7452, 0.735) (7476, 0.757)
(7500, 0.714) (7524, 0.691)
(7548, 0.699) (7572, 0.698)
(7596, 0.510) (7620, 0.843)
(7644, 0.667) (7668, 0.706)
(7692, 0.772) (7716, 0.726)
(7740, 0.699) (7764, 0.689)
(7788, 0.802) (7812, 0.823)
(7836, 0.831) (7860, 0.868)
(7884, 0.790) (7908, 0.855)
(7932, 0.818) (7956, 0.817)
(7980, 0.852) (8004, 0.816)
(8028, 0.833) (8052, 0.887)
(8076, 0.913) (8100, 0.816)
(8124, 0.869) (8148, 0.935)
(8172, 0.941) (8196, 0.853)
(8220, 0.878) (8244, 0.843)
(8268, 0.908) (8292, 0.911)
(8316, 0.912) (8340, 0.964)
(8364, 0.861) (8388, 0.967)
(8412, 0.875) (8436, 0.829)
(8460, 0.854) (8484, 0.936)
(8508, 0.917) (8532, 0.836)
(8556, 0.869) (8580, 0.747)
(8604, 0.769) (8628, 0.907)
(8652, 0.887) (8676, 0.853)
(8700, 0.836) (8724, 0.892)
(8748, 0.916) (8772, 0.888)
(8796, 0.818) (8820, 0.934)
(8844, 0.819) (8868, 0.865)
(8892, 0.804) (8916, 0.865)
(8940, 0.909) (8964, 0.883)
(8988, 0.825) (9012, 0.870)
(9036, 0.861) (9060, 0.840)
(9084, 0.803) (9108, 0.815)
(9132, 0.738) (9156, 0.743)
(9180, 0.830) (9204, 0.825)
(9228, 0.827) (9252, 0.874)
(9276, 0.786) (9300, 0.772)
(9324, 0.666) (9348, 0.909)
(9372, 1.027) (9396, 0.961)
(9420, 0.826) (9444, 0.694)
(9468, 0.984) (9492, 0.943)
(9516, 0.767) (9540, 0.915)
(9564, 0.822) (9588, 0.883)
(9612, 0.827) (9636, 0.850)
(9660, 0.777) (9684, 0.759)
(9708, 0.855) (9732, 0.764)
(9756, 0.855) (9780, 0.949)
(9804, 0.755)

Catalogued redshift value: 0.764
